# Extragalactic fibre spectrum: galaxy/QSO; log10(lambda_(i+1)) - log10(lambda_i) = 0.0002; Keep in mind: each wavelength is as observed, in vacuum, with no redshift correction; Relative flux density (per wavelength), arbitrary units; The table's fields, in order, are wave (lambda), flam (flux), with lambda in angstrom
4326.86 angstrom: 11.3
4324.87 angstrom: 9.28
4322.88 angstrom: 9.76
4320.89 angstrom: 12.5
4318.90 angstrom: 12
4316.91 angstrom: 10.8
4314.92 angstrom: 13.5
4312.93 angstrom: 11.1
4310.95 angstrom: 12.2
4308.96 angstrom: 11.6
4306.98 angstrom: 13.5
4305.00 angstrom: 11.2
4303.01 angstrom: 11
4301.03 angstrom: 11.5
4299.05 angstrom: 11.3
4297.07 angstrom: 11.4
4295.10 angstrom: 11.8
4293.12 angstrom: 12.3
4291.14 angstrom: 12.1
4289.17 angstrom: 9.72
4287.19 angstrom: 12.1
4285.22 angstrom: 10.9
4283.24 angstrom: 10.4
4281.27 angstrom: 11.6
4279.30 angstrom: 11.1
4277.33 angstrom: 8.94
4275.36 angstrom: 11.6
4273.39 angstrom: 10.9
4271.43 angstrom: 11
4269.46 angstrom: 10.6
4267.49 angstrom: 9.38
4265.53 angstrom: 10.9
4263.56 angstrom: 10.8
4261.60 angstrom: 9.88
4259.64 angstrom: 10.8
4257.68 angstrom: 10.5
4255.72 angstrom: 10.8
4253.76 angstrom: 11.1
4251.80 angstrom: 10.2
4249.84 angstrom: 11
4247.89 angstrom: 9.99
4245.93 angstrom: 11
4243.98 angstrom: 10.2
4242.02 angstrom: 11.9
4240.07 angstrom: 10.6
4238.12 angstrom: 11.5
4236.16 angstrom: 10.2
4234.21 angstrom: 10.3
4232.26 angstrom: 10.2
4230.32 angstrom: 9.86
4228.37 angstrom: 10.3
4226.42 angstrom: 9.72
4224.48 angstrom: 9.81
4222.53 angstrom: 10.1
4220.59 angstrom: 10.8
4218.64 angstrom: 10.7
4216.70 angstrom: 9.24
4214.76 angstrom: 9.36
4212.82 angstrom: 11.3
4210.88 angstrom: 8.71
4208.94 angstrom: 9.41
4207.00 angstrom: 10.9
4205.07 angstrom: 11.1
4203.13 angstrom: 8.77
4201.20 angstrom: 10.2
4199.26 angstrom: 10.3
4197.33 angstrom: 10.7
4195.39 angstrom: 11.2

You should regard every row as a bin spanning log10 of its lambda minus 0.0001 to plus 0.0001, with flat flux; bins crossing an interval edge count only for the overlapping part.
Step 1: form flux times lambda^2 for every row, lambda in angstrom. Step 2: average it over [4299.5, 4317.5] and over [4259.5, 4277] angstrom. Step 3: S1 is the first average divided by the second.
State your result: 1.14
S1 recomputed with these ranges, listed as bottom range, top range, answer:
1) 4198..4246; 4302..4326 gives 1.17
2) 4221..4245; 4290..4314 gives 1.17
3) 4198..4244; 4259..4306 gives 1.10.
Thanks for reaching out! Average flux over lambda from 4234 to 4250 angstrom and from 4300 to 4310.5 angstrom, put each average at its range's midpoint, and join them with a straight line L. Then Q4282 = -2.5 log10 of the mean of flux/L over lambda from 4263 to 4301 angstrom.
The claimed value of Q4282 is 0.04 mag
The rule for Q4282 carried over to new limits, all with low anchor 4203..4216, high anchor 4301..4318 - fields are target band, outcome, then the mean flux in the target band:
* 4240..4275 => 0.02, 10.7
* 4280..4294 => 0.01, 11.3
